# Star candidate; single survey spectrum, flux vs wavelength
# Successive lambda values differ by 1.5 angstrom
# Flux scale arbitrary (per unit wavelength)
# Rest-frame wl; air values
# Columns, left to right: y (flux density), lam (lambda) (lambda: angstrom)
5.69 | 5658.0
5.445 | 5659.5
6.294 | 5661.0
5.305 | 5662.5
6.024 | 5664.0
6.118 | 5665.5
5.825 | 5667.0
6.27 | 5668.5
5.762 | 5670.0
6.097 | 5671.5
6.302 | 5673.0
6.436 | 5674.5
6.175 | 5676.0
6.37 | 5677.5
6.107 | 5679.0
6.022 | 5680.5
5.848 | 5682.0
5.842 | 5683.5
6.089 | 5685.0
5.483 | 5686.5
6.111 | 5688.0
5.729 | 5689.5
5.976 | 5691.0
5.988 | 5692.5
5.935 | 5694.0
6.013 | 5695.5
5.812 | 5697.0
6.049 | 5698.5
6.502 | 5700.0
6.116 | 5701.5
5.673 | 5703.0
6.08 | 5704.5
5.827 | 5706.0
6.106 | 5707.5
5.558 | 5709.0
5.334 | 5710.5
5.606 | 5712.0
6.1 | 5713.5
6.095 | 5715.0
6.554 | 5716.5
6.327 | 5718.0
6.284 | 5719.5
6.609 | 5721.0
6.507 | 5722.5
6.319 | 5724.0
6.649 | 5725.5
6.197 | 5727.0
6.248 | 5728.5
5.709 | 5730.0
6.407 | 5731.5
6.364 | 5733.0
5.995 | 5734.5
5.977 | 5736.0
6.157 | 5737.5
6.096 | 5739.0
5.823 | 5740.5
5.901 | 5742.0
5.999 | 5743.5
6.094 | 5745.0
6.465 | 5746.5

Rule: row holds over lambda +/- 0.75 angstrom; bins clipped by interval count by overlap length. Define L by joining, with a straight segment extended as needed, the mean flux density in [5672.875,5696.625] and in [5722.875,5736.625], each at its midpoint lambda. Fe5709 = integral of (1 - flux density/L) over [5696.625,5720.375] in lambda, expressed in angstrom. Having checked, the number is 0.4 angstrom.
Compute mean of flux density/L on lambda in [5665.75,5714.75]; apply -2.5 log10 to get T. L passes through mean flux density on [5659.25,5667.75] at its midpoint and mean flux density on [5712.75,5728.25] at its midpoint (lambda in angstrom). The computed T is 0.02 mag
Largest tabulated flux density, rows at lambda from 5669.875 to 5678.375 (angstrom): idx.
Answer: 6.436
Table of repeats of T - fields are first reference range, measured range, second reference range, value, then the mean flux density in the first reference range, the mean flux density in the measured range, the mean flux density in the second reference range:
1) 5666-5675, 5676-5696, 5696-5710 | 0.012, 6.11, 5.97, 5.96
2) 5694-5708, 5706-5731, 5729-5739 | -0.012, 6.01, 6.13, 6.1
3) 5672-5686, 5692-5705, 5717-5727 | 0.043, 6.12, 6.02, 6.43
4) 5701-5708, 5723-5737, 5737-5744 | -0.042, 5.95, 6.21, 5.99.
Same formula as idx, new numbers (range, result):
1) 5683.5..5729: 6.649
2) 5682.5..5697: 6.111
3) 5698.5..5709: 6.502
